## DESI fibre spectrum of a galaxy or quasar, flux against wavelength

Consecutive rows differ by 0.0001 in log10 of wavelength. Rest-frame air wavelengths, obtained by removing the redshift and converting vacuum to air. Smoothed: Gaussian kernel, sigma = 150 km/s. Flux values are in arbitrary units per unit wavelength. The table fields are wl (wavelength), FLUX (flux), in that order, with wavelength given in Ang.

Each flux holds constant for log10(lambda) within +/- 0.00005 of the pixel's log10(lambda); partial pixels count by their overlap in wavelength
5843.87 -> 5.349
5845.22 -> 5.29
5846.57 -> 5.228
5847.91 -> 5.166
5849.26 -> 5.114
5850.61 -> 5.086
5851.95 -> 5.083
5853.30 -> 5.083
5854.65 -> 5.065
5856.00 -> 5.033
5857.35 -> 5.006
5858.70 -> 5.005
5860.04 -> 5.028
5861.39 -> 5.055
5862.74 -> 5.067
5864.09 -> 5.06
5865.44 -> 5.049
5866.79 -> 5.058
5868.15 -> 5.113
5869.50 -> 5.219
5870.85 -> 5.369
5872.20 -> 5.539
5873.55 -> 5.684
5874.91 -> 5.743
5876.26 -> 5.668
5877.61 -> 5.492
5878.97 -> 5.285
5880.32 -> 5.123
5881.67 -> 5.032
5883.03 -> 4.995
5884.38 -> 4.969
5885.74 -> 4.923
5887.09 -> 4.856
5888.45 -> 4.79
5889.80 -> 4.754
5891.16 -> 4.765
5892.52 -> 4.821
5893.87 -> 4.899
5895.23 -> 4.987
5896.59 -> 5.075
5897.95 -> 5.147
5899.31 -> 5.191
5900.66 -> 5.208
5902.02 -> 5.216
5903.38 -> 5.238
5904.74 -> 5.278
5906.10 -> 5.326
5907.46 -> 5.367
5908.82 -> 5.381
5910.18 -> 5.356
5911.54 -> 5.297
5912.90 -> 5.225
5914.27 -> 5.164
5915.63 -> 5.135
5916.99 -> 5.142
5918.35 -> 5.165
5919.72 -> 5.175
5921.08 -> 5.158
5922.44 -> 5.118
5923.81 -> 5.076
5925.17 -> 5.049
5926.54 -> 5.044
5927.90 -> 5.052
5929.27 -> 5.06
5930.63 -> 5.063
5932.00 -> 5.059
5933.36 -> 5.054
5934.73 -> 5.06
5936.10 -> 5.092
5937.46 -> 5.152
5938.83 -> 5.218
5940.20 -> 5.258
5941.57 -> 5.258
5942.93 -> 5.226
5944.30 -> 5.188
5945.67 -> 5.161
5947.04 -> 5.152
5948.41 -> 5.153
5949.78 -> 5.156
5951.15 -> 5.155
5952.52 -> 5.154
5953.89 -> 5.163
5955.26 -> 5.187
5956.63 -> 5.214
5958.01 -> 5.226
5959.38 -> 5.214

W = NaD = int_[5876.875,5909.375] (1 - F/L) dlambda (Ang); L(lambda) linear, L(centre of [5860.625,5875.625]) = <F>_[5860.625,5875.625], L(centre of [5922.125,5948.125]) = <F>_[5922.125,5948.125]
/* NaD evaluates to 0.78 Ang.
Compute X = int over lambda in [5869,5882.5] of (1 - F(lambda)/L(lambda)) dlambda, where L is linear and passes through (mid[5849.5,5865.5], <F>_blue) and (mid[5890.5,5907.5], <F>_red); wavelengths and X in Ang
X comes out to -0.9 Ang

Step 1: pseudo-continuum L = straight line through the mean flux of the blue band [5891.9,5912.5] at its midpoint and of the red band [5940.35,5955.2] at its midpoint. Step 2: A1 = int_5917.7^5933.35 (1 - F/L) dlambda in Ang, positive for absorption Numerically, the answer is 0.29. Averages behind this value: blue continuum 5.19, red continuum 5.18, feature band 5.09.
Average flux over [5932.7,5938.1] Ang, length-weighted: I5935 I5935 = 5.09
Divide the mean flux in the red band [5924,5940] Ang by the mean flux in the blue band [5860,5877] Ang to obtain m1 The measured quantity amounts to 0.96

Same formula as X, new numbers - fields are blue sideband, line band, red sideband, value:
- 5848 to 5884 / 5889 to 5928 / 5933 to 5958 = 0.36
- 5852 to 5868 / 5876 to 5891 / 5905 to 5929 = 0.15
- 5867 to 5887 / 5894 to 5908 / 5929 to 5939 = 0.03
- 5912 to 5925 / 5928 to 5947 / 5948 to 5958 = 0.08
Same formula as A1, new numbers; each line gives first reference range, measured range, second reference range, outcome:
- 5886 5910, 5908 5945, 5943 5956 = -0.2 Ang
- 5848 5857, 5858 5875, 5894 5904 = -0.4 Ang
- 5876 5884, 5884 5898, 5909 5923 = 0.9 Ang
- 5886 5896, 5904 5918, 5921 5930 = -0.8 Ang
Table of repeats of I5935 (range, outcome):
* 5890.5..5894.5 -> 4.83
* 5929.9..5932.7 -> 5.07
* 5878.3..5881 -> 5.22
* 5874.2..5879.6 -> 5.54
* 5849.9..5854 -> 5.08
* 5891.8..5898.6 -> 4.98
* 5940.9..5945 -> 5.23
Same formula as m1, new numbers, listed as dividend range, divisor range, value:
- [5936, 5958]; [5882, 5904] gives 1.04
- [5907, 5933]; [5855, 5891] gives 1.00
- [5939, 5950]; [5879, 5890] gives 1.05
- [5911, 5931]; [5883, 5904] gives 1.03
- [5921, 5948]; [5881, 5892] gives 1.05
